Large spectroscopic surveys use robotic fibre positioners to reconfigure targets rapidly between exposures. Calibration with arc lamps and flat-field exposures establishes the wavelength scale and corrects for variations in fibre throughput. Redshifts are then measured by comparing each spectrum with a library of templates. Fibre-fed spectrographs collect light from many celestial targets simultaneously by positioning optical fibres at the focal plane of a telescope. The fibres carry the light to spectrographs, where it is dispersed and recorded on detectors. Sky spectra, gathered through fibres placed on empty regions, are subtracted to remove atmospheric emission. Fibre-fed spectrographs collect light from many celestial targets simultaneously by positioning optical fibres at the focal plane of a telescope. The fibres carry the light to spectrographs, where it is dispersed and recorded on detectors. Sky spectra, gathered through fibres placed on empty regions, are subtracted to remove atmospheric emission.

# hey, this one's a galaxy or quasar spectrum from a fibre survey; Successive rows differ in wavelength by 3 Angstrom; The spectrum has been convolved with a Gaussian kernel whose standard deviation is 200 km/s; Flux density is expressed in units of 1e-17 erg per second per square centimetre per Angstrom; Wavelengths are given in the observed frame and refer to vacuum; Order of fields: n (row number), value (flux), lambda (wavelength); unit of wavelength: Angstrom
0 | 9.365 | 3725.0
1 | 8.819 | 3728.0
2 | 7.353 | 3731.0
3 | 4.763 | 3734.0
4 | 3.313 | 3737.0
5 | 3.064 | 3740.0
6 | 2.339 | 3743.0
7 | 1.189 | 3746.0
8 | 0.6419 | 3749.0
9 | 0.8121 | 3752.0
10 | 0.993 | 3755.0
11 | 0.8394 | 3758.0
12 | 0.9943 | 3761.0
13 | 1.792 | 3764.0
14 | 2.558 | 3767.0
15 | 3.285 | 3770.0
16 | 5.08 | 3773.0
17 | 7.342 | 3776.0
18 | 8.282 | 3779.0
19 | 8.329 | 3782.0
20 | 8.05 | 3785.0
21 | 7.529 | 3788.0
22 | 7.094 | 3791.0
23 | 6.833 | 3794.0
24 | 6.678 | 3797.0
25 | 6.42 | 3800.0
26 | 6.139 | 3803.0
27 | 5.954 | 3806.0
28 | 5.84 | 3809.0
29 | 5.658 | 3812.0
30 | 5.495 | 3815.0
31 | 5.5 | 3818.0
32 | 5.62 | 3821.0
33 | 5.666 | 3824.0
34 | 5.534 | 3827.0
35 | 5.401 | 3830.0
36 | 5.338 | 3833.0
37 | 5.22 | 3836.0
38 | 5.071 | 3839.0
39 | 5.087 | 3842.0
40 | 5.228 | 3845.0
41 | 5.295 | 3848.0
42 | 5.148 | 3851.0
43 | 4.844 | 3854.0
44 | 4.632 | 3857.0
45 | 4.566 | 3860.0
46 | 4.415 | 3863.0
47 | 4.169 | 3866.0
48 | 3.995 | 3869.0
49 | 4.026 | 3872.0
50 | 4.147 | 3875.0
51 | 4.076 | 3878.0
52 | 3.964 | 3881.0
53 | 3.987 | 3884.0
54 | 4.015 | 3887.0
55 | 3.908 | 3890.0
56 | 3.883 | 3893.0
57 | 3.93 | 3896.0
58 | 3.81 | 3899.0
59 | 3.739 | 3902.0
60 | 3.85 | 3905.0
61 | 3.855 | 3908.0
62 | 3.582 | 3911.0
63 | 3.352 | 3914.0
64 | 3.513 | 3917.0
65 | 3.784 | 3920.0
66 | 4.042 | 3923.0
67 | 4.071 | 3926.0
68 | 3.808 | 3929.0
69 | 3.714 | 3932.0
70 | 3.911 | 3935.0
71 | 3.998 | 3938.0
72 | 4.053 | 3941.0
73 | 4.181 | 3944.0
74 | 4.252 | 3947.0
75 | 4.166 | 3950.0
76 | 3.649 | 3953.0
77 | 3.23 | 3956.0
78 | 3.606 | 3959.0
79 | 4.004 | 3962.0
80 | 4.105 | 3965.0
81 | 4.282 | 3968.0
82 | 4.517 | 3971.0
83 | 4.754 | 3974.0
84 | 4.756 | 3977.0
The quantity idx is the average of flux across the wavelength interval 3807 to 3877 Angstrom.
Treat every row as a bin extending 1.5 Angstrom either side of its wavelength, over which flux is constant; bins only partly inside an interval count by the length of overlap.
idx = 5.04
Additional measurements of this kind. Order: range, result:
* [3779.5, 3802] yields 7.3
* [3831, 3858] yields 5.11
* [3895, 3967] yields 3.84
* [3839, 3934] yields 4.16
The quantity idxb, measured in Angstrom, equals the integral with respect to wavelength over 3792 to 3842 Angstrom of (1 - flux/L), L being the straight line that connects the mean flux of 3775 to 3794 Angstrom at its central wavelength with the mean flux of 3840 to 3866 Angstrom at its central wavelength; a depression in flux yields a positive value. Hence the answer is 4.6 Angstrom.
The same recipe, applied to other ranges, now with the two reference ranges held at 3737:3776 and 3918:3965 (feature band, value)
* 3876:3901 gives -3.9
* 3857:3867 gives -3.9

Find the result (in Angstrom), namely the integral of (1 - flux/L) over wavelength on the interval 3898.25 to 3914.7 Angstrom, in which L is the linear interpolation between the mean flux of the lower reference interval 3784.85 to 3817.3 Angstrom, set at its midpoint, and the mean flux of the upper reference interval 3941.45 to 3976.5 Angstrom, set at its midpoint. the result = 3.9 Angstrom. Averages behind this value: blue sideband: 6.43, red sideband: 4.09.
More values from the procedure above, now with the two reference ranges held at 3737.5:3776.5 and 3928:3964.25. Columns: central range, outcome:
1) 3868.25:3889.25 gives -4.54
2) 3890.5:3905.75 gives -1.62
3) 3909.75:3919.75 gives 0.28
